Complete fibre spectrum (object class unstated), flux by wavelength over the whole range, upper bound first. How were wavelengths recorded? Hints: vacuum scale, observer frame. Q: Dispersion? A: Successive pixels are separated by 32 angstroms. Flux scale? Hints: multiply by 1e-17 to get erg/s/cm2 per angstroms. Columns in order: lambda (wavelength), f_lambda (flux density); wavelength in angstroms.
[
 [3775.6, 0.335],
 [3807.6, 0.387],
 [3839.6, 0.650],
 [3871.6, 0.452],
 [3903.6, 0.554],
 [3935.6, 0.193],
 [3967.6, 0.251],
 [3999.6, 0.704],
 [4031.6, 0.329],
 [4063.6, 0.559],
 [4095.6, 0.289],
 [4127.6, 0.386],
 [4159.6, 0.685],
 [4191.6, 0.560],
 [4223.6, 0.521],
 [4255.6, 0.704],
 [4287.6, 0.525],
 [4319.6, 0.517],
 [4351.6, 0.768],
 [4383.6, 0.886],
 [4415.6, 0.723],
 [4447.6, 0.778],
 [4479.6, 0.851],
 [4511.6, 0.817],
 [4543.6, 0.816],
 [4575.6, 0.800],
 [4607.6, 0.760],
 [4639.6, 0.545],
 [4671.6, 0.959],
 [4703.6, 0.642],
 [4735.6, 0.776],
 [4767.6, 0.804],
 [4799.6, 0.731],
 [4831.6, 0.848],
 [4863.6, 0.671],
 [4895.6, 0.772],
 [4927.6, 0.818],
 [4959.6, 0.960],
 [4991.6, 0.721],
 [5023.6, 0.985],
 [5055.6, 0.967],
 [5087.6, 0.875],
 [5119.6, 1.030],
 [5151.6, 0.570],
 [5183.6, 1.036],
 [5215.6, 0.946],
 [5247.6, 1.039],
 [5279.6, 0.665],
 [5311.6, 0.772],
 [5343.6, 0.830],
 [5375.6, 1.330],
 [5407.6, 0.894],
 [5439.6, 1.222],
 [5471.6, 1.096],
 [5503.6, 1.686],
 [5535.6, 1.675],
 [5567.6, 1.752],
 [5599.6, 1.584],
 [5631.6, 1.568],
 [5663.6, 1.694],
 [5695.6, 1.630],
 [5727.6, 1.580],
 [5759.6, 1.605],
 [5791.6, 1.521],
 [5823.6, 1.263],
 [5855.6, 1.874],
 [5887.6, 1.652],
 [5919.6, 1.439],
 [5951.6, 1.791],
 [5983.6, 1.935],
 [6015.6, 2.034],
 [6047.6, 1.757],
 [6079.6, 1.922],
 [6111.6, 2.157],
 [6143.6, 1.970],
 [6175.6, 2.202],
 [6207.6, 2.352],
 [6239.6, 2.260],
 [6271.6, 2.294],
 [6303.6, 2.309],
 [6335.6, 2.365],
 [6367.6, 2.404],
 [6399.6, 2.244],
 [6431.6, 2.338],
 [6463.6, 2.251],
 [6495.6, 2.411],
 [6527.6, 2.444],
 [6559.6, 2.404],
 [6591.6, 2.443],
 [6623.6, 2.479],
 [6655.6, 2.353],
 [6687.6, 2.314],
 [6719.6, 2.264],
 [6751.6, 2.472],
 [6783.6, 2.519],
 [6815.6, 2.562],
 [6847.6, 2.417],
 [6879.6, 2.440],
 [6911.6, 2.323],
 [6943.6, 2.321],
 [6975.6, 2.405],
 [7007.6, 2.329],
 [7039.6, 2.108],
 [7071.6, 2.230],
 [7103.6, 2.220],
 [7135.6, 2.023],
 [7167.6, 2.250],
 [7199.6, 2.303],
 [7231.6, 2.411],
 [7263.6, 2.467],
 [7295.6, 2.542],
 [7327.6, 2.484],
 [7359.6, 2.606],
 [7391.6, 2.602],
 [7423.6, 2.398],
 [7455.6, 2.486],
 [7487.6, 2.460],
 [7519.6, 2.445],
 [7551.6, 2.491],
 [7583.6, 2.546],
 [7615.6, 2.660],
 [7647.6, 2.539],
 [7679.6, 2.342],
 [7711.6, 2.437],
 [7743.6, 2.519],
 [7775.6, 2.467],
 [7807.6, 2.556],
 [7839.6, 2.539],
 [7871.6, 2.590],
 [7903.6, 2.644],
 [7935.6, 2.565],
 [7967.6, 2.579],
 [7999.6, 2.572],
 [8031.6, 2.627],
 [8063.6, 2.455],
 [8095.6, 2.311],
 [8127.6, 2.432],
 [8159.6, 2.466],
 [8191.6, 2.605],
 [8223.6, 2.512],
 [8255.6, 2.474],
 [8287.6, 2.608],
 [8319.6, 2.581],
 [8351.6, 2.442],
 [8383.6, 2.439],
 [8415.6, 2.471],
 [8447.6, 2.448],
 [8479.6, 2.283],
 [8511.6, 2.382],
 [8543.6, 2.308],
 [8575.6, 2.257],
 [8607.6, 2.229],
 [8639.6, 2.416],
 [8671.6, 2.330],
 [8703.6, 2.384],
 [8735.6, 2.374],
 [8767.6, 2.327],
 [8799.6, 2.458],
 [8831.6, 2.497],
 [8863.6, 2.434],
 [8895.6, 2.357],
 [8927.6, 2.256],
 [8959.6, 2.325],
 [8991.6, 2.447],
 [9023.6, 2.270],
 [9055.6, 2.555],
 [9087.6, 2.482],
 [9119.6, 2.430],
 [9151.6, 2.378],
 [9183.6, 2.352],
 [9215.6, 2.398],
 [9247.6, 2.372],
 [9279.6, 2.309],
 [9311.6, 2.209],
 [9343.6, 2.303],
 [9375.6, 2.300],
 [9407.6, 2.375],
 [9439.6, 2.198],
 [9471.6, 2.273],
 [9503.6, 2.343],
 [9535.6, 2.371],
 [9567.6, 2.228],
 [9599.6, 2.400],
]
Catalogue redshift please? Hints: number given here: 0.376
